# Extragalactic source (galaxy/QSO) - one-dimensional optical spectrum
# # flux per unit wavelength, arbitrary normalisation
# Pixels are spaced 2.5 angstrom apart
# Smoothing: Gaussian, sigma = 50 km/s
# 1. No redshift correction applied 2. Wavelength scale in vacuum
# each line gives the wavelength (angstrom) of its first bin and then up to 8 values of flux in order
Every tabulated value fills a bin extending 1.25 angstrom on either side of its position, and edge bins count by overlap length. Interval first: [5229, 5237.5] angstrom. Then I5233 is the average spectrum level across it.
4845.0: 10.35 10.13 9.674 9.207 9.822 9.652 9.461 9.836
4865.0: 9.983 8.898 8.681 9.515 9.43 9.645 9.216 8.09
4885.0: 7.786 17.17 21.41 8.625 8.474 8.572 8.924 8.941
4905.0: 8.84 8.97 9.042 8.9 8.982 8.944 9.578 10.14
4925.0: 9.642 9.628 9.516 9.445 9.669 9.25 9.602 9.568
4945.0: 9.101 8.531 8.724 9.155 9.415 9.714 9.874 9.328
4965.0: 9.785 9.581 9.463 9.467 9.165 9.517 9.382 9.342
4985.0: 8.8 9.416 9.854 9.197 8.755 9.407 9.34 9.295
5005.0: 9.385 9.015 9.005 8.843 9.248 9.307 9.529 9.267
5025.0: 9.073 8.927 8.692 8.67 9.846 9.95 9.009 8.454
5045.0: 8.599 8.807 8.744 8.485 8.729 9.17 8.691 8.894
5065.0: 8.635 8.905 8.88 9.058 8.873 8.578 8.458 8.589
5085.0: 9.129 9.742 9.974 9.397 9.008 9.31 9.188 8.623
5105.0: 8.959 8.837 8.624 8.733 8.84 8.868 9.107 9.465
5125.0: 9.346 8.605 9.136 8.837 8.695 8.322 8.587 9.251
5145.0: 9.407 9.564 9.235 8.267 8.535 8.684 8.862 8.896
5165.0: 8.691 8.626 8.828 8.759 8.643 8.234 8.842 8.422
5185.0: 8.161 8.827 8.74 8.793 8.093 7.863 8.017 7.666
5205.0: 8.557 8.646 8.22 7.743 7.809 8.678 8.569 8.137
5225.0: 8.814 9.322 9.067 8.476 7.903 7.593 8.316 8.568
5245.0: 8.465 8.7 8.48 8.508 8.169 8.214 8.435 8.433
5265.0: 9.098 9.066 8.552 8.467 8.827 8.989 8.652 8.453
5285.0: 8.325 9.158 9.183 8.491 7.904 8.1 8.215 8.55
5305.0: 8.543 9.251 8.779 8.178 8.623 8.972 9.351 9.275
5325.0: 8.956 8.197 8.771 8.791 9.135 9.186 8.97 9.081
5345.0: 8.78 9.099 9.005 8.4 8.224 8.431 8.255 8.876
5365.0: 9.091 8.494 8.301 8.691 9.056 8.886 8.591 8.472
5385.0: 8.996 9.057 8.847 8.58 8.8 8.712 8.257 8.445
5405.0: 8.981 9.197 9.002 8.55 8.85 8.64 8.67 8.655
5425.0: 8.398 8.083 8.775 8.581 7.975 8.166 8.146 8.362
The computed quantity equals 8.33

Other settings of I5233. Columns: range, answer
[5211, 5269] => 8.46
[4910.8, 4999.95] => 9.36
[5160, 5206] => 8.49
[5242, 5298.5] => 8.58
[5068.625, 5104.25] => 9.06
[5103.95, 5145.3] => 8.91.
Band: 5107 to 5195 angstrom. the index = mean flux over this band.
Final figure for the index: 8.8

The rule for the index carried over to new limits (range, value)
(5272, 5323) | 8.67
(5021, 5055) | 8.96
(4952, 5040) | 9.31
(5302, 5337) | 8.83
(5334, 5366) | 8.81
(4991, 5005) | 9.23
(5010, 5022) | 9.21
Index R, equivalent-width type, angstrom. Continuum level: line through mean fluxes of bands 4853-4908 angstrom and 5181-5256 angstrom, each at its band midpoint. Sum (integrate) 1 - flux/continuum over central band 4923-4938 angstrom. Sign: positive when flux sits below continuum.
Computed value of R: 0.3 angstrom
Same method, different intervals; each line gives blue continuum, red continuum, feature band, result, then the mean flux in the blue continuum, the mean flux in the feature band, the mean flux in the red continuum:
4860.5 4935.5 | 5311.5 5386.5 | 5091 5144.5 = 2.0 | 9.81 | 8.95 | 8.77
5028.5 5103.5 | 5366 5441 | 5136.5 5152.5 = -0.2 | 8.97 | 9.01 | 8.63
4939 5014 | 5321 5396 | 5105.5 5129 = 0.4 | 9.3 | 8.94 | 8.78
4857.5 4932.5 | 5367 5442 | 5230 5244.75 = 1.2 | 9.81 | 8.27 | 8.63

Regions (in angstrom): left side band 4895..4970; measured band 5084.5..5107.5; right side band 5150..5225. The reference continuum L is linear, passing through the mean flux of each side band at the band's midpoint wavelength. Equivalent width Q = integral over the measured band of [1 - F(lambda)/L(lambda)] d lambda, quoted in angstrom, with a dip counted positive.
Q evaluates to -1.3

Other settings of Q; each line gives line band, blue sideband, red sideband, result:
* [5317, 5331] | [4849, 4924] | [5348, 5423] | -0.12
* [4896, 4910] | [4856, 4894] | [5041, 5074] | 1.86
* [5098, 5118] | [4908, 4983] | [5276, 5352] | 0.56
